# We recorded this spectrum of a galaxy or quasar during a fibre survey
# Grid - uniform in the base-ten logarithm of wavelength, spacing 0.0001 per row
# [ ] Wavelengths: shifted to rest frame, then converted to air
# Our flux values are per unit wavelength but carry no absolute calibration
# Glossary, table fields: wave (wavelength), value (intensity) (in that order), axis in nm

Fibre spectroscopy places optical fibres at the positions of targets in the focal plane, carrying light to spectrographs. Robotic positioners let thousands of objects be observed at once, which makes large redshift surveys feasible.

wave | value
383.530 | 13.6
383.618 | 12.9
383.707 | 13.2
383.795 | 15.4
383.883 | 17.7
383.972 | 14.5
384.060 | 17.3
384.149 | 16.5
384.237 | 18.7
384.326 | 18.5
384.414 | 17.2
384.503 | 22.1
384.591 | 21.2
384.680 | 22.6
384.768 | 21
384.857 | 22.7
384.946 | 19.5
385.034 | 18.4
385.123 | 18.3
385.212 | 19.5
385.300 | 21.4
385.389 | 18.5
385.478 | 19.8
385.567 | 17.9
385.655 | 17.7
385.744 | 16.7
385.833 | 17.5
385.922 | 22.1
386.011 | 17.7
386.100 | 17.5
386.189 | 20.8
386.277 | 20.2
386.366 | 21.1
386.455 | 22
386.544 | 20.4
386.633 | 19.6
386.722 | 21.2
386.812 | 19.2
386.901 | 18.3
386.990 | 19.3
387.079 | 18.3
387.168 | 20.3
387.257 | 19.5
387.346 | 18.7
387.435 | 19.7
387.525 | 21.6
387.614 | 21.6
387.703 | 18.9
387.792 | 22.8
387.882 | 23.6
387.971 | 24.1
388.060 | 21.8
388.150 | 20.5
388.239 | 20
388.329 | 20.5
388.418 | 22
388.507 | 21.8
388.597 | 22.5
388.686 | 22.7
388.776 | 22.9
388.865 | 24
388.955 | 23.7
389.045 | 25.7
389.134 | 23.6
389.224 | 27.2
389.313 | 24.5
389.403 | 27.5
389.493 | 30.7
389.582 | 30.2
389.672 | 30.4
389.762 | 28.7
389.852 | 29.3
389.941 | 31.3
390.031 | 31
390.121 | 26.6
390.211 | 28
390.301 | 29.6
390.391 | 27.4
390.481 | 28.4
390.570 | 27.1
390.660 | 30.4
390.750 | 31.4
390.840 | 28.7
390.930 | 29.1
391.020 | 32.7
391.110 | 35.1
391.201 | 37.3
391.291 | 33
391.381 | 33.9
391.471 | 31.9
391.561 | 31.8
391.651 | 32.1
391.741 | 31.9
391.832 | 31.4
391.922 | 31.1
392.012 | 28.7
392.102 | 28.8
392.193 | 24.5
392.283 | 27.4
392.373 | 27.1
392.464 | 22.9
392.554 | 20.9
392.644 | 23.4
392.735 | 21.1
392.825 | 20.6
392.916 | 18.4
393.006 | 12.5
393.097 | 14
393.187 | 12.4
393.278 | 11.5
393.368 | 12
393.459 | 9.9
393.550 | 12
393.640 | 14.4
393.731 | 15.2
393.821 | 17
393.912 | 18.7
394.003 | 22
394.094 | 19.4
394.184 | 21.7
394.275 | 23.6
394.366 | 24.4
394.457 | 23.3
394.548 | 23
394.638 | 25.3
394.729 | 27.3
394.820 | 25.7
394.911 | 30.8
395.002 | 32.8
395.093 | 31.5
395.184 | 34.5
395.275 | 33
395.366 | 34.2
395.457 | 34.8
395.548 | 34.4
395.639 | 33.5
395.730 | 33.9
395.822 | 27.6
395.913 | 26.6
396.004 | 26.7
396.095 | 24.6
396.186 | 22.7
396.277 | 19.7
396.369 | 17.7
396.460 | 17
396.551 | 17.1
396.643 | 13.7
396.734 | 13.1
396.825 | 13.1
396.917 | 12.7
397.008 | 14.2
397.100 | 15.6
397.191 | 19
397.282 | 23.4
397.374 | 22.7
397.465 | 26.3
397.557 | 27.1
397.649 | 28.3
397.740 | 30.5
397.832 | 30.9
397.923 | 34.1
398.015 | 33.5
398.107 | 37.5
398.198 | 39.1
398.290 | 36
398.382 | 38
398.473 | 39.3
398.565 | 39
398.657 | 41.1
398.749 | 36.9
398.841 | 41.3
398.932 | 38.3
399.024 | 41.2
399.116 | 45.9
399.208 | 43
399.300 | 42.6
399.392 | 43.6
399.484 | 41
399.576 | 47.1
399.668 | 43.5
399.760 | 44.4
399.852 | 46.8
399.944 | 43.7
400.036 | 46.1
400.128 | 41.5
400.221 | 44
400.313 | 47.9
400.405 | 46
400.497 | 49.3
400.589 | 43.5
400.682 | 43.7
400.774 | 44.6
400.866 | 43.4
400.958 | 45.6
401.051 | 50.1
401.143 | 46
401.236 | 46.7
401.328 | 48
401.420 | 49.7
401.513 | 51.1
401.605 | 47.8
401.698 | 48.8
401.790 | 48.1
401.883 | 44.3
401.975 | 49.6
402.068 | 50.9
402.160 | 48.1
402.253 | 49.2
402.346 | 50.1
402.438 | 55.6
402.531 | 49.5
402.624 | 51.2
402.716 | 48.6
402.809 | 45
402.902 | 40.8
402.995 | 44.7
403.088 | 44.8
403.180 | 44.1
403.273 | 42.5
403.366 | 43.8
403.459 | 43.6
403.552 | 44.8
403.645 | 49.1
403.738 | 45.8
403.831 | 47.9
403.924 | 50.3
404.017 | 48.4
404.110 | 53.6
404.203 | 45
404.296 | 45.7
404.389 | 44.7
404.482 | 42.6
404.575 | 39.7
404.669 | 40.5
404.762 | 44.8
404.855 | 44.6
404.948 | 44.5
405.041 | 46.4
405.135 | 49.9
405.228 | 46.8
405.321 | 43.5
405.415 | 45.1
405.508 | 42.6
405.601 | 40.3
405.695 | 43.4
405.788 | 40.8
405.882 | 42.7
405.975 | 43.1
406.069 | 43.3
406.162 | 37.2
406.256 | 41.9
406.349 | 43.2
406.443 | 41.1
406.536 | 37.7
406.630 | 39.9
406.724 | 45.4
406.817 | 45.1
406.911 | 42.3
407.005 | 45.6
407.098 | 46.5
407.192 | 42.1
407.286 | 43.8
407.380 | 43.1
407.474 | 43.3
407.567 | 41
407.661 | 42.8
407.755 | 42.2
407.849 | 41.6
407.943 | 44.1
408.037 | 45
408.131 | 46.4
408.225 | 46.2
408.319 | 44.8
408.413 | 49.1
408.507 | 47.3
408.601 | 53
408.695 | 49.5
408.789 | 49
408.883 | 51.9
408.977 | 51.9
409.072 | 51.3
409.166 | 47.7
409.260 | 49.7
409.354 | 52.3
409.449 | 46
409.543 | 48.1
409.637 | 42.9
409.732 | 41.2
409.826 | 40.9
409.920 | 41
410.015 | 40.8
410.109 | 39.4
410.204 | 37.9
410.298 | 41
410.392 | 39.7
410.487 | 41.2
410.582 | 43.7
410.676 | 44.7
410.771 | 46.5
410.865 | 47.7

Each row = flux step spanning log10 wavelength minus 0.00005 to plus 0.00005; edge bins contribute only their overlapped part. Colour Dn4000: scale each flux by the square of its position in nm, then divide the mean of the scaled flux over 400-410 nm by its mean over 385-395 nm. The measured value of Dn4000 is 2.11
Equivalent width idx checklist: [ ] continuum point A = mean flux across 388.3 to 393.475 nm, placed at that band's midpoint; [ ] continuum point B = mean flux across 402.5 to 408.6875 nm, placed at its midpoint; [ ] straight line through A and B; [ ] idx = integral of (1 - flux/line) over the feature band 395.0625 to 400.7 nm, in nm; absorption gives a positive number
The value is 0.32 nm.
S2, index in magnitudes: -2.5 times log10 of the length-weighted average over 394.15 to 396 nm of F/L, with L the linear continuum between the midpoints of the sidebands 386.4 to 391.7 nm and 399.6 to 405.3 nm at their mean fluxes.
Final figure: 0.20 mag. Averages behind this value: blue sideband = 25.5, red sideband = 46.4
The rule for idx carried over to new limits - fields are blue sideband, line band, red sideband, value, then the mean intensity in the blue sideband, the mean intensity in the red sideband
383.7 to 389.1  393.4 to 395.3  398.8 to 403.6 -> 0.62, 20.1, 45.9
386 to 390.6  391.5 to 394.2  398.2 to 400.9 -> 0.84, 23.4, 42.8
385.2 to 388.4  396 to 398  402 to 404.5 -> 0.84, 20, 47.1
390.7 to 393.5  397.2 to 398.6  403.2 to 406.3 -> 0.09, 25.4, 44.5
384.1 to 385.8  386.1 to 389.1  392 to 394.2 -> -0.30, 19.4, 18.9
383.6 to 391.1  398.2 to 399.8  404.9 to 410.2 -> -0.28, 22.3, 44.5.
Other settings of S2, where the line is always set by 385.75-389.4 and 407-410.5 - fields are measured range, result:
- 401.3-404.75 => -0.21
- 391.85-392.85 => 0.05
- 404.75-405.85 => -0.08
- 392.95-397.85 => 0.32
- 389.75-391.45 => -0.23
